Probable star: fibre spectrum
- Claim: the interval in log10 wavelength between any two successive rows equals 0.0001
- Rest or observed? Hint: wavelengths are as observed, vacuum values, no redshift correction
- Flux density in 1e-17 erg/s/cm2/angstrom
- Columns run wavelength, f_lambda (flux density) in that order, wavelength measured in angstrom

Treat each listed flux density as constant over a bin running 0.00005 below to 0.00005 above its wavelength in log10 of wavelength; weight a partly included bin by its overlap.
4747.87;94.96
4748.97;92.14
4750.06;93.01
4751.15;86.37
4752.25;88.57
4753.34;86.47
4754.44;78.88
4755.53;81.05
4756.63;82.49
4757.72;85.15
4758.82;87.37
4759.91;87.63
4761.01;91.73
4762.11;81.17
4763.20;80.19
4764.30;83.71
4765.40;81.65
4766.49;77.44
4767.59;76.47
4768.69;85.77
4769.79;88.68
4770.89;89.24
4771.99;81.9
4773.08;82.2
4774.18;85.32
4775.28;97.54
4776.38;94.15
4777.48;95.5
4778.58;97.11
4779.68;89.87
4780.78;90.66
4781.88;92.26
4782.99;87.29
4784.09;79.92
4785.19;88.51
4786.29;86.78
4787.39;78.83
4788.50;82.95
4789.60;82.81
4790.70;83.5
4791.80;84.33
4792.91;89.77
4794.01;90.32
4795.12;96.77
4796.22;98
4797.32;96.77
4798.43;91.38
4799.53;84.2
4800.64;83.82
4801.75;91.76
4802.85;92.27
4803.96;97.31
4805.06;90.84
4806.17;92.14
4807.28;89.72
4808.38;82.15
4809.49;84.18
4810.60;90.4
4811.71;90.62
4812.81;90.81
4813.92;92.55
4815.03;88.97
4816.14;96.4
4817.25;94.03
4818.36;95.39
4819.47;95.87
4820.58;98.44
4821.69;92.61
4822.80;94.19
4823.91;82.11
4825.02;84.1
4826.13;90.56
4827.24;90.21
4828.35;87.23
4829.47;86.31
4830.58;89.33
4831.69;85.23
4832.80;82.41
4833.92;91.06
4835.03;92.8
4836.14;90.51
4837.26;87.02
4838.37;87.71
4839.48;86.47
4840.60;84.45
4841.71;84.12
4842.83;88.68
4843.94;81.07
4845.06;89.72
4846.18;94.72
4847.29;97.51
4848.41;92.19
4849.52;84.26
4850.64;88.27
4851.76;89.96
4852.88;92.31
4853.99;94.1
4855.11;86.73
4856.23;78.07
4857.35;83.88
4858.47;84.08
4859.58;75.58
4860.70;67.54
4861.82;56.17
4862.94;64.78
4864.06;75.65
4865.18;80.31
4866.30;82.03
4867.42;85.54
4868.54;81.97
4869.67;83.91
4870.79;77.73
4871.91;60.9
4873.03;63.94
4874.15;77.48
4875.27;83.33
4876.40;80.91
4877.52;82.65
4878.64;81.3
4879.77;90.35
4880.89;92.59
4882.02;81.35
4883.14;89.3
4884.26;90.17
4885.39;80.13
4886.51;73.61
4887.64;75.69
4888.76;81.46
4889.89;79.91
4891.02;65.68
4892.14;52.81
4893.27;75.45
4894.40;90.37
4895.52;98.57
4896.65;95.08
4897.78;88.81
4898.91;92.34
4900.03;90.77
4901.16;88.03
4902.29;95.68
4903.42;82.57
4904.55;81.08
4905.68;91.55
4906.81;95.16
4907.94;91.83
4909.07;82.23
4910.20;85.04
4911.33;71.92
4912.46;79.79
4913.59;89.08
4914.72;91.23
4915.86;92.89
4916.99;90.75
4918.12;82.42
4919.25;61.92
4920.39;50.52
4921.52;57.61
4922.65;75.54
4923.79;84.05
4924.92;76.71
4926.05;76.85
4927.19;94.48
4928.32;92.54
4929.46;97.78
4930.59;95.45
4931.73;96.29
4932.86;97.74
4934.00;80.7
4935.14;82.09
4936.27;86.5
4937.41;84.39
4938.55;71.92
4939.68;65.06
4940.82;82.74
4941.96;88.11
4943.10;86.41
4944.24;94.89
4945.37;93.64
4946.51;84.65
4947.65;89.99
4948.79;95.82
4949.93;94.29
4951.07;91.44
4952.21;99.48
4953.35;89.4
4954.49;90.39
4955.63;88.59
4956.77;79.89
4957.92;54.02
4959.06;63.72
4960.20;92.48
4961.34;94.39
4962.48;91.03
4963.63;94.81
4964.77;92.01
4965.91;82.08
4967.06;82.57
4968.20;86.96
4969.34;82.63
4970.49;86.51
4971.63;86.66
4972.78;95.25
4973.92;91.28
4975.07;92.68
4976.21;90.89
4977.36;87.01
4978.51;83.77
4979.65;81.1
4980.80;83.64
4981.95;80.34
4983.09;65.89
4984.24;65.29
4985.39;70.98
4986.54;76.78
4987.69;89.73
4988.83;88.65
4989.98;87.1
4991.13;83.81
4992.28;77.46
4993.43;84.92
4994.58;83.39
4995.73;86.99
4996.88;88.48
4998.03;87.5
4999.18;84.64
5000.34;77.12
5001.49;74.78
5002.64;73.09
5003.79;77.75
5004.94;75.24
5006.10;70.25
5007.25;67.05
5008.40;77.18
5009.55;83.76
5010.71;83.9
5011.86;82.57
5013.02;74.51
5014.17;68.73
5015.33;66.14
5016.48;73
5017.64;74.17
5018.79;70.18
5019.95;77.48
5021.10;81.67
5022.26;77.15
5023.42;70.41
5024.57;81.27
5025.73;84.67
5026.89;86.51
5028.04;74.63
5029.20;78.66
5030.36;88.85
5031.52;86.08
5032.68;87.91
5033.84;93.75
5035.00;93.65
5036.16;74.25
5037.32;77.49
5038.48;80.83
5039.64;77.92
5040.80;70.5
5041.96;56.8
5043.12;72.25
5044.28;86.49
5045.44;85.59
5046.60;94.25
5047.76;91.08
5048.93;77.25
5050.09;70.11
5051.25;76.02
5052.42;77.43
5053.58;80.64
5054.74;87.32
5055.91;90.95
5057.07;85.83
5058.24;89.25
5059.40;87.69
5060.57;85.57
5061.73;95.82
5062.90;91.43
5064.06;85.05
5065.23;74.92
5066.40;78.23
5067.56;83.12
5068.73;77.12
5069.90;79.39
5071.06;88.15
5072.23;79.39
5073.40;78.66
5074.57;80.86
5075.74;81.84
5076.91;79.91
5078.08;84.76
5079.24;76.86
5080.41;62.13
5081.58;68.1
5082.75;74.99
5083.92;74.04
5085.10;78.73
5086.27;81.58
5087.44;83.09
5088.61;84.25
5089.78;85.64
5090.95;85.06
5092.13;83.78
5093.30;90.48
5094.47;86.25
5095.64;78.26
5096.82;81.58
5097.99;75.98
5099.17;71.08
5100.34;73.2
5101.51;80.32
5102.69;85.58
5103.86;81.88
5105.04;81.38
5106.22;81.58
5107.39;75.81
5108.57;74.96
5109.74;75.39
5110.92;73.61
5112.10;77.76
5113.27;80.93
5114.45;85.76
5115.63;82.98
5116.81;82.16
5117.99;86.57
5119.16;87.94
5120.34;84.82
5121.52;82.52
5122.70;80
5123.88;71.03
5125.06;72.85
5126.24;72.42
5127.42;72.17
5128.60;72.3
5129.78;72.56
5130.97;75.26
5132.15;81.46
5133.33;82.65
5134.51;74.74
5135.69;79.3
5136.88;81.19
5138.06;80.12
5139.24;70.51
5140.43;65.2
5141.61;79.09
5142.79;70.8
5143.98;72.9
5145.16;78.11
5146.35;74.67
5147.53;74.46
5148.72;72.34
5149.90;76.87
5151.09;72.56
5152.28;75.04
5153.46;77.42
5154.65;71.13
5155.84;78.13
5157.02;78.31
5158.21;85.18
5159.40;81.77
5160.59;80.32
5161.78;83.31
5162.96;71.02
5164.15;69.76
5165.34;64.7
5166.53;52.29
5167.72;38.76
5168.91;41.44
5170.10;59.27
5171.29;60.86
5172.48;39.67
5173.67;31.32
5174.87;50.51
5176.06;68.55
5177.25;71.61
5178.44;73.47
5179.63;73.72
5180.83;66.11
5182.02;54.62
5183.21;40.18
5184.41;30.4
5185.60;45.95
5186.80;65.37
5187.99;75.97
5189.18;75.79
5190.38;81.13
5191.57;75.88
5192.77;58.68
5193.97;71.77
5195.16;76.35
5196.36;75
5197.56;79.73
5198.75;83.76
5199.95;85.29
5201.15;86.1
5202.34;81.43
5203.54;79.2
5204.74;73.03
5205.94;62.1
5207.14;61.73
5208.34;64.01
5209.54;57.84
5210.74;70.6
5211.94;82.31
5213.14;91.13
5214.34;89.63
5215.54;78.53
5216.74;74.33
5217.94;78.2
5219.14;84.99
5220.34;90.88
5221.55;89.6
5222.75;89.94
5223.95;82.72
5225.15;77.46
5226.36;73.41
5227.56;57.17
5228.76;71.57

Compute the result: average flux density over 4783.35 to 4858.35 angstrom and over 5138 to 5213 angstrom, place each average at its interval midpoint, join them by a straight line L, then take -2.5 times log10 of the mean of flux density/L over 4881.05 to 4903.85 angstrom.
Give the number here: 0.02 mag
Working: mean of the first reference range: 89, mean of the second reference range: 68.7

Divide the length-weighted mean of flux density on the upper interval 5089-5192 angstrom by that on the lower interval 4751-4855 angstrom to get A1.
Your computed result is 0.82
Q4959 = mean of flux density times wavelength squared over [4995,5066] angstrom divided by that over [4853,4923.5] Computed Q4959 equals 1.05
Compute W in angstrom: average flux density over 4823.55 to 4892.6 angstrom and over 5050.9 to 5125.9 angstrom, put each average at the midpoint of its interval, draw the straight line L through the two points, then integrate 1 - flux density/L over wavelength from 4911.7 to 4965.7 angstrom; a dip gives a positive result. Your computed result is -1.8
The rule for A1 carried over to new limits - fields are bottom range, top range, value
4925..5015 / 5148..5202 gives 0.80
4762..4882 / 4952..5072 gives 0.95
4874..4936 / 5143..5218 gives 0.83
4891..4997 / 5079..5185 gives 0.87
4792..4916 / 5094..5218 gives 0.85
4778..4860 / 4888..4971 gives 0.95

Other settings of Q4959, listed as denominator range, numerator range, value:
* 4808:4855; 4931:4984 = 1.01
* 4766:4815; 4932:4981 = 1.05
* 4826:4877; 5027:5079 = 1.07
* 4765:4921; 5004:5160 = 1.02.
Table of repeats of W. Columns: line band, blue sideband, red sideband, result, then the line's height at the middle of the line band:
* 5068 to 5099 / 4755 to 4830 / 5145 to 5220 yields -2.3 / 74.4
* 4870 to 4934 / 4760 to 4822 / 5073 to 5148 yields 1.7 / 85.2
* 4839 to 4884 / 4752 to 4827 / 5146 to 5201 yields 1.0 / 84.4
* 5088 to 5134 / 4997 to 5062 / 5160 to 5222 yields -3.4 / 74.2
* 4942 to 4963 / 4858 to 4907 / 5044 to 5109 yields -1.7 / 81.1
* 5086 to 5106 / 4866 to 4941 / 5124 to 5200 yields -2.5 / 72.7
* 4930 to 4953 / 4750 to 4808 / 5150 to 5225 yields -2.1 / 80.7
